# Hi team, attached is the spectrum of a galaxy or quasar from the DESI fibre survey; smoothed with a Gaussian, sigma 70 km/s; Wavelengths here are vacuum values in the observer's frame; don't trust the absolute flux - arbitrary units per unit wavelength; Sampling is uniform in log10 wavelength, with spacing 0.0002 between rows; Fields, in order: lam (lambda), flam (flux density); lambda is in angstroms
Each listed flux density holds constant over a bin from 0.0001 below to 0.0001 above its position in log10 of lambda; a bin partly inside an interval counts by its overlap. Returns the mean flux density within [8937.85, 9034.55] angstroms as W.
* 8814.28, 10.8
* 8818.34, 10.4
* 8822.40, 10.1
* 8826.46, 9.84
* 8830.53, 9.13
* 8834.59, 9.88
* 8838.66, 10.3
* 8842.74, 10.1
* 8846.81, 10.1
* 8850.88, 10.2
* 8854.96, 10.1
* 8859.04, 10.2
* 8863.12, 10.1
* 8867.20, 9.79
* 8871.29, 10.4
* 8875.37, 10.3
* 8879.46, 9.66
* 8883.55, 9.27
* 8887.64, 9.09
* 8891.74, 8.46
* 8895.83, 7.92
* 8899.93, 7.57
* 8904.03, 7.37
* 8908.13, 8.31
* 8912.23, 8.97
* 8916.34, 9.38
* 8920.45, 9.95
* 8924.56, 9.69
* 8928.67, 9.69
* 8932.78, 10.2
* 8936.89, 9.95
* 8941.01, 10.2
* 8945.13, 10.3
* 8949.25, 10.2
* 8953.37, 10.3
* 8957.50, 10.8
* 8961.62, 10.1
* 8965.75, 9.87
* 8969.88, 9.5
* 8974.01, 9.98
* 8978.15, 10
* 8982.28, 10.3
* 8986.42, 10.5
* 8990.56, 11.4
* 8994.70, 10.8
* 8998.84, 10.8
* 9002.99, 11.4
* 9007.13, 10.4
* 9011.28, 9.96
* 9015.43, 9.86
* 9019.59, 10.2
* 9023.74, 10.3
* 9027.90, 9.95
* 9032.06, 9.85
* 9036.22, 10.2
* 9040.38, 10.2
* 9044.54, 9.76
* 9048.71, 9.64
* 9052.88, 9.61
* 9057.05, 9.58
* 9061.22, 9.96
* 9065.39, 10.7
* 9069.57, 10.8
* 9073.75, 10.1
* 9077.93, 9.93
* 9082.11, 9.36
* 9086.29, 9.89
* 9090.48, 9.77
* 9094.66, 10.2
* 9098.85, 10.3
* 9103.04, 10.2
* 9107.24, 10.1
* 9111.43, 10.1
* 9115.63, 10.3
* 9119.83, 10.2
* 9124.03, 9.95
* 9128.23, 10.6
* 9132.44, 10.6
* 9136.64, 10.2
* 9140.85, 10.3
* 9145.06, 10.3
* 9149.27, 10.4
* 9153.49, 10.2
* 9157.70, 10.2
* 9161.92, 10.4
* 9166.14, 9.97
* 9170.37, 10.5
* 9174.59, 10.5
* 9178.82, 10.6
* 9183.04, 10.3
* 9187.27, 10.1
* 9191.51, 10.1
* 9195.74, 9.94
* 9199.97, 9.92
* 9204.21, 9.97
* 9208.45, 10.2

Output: 10.3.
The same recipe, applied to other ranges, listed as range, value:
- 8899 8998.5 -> 9.85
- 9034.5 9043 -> 10.2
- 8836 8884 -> 10.1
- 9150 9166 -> 10.2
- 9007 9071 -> 10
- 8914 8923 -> 9.64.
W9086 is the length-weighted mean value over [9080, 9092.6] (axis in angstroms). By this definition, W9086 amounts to 9.68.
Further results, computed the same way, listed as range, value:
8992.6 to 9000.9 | 10.8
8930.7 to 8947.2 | 10.2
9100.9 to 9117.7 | 10.2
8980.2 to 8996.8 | 10.8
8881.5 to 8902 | 8.46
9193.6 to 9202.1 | 9.94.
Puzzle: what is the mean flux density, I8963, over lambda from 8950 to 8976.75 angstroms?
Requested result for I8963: 10.1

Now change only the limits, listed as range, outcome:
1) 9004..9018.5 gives 10.2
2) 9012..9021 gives 10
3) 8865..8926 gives 9.07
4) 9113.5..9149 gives 10.3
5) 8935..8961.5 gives 10.3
